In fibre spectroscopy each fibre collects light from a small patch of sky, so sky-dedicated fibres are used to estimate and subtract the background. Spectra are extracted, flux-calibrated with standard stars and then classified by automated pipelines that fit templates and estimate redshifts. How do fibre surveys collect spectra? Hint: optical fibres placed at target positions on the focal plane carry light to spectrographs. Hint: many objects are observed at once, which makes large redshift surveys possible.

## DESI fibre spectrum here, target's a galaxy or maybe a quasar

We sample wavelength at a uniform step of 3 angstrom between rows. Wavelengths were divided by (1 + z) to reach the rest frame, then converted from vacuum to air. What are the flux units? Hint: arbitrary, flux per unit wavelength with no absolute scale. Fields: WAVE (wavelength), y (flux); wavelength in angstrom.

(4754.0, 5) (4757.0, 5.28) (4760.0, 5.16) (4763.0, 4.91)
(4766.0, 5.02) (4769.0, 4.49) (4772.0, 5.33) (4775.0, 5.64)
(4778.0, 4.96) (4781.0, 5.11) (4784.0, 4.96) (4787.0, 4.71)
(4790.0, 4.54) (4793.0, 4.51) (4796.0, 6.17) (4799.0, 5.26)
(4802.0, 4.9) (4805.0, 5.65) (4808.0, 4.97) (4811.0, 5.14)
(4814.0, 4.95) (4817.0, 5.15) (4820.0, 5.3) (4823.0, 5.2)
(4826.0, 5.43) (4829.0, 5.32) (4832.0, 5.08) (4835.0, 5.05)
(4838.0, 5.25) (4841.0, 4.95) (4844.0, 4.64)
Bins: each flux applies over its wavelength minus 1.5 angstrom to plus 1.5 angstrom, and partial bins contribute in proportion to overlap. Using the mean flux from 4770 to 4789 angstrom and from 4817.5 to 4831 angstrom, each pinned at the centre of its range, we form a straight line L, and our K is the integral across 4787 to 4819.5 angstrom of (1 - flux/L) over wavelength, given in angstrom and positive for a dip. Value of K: 0.54 angstrom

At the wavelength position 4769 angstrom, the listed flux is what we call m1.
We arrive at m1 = 4.49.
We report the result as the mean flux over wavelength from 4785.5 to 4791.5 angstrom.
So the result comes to 4.62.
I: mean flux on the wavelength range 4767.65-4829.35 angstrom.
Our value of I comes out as 5.13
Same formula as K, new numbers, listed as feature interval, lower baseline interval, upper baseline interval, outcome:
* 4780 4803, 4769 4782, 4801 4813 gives 0.7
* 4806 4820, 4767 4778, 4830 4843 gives 0.0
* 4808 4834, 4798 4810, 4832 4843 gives -0.3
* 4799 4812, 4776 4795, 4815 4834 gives -0.3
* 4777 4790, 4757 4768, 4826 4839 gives 0.5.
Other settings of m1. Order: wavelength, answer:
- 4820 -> 5.3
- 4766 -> 5.02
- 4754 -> 5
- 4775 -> 5.64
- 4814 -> 4.95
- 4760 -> 5.16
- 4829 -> 5.32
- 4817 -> 5.15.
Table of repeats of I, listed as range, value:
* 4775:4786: 5.08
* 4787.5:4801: 5.08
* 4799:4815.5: 5.13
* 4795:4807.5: 5.43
